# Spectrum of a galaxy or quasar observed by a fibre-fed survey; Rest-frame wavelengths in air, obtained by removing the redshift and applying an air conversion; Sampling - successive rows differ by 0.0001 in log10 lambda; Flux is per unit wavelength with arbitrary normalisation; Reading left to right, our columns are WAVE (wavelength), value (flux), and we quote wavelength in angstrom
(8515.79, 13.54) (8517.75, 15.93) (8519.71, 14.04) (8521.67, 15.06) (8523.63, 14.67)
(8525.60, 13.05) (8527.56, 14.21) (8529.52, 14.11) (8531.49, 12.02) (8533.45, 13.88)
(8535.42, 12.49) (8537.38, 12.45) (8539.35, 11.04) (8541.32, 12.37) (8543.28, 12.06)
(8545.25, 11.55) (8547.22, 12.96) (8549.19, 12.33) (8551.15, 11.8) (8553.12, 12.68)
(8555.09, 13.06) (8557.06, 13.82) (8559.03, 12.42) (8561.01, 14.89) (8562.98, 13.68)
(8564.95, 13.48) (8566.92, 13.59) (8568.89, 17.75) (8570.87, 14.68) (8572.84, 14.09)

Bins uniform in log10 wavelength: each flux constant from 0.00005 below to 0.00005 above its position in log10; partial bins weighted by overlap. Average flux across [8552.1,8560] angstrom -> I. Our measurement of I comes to 13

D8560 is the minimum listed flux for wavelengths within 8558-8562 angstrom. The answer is 12.42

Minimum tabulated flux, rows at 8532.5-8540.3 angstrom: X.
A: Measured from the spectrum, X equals 11.04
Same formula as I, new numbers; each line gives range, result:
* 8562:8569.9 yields 14.6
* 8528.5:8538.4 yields 13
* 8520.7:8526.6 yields 14.3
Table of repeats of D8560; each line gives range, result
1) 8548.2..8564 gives 11.8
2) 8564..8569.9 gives 13.48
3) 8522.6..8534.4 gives 12.02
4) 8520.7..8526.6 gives 13.05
